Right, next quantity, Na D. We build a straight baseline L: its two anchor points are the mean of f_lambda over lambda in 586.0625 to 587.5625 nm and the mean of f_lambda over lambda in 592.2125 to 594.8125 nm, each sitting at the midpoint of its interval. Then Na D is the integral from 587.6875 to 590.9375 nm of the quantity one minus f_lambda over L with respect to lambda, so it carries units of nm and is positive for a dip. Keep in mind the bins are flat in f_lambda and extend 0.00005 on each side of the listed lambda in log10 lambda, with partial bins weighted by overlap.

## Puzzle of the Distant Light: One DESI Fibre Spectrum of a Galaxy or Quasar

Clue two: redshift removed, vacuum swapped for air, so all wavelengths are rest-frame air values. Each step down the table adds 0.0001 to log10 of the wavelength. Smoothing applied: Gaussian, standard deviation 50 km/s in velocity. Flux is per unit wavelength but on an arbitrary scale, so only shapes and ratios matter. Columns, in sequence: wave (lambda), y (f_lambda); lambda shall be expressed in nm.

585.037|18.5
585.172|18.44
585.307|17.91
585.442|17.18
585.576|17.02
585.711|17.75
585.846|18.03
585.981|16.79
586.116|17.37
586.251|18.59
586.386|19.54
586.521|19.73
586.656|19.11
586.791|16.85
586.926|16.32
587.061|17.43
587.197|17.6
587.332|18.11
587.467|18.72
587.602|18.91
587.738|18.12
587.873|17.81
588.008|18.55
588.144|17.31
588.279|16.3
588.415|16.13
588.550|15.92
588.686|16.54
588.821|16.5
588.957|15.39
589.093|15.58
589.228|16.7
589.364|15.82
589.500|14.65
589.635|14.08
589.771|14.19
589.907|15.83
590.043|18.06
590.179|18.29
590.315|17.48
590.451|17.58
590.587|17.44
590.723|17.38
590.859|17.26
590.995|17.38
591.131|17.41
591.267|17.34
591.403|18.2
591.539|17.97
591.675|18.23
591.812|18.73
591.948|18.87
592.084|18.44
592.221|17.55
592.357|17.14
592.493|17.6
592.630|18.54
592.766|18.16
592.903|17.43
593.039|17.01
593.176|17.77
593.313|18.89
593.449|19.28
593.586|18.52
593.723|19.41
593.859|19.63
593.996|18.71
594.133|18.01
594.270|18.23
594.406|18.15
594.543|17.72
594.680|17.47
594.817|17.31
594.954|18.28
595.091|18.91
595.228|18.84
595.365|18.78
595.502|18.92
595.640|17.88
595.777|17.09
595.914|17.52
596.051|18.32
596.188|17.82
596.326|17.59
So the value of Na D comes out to 0.28 nm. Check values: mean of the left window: 18.2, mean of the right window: 18.2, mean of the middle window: 16.6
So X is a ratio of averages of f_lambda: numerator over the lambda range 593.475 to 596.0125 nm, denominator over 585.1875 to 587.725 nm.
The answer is 1.0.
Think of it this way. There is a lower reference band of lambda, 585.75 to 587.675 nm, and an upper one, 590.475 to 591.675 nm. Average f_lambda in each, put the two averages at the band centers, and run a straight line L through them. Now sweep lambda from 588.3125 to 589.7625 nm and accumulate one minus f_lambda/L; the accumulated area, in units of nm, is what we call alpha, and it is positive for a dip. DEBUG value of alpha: 0.17 nm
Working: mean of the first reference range 18.1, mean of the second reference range 17.6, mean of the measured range 15.7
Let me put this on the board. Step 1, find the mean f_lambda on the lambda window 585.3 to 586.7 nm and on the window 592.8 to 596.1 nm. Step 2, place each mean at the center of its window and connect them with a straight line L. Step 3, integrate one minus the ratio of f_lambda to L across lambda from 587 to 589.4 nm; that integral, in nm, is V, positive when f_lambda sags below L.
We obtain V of 0.14 nm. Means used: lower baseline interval 18.1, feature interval 17.1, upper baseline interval 18.3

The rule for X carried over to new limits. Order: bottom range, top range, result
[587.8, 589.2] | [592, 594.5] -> 1.10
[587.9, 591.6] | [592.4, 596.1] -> 1.09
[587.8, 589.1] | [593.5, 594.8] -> 1.10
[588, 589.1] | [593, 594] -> 1.14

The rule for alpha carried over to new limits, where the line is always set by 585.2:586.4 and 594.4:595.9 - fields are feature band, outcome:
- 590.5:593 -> 0.02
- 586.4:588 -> -0.03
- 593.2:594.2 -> -0.05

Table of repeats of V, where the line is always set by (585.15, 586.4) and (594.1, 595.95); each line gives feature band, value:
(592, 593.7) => -0.01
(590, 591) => 0.02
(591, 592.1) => -0.01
